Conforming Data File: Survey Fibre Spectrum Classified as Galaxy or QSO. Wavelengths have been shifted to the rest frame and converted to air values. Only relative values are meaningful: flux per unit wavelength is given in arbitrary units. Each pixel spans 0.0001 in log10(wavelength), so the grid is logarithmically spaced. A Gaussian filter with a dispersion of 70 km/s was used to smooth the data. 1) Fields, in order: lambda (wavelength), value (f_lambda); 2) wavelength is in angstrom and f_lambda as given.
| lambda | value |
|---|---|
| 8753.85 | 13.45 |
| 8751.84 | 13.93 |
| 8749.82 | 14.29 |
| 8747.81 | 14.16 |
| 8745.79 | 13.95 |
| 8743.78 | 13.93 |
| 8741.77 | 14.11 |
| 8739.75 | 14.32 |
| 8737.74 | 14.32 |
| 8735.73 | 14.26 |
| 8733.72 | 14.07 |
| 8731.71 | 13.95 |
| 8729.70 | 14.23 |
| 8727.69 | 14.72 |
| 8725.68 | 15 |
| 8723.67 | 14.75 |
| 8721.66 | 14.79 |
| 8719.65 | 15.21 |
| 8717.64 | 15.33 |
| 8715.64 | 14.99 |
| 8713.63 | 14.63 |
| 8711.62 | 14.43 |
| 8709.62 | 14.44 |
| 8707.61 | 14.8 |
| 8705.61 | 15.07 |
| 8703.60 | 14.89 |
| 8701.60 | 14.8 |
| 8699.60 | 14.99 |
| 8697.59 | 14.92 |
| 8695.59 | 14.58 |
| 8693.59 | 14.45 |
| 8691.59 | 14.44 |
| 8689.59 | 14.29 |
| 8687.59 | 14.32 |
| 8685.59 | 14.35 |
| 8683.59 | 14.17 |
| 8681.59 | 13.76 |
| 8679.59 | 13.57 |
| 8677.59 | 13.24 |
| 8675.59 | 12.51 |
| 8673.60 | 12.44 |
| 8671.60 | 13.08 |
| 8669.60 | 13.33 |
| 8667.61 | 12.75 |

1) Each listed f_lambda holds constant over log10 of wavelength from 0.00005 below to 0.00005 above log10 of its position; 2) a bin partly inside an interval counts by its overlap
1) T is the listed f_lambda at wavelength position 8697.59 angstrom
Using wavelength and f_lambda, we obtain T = 14.92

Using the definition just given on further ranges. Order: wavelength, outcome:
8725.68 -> 15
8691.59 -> 14.44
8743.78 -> 13.93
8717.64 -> 15.33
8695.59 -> 14.58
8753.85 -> 13.45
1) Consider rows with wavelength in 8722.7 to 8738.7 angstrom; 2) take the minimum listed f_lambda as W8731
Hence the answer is 13.95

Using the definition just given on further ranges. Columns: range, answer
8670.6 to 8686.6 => 12.44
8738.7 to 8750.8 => 13.93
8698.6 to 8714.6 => 14.43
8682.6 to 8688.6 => 14.17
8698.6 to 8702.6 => 14.8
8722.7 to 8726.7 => 14.75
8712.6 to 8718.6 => 14.63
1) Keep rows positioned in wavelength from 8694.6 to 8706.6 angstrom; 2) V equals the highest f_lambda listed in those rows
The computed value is 15.07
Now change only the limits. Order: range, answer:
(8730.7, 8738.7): 14.32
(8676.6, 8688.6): 14.35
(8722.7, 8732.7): 15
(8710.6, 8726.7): 15.33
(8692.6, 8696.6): 14.58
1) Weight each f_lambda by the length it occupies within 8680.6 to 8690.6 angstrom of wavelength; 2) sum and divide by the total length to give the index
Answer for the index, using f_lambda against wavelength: 14.2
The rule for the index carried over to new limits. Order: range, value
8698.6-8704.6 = 14.9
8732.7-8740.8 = 14.2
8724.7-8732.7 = 14.5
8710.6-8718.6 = 14.9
